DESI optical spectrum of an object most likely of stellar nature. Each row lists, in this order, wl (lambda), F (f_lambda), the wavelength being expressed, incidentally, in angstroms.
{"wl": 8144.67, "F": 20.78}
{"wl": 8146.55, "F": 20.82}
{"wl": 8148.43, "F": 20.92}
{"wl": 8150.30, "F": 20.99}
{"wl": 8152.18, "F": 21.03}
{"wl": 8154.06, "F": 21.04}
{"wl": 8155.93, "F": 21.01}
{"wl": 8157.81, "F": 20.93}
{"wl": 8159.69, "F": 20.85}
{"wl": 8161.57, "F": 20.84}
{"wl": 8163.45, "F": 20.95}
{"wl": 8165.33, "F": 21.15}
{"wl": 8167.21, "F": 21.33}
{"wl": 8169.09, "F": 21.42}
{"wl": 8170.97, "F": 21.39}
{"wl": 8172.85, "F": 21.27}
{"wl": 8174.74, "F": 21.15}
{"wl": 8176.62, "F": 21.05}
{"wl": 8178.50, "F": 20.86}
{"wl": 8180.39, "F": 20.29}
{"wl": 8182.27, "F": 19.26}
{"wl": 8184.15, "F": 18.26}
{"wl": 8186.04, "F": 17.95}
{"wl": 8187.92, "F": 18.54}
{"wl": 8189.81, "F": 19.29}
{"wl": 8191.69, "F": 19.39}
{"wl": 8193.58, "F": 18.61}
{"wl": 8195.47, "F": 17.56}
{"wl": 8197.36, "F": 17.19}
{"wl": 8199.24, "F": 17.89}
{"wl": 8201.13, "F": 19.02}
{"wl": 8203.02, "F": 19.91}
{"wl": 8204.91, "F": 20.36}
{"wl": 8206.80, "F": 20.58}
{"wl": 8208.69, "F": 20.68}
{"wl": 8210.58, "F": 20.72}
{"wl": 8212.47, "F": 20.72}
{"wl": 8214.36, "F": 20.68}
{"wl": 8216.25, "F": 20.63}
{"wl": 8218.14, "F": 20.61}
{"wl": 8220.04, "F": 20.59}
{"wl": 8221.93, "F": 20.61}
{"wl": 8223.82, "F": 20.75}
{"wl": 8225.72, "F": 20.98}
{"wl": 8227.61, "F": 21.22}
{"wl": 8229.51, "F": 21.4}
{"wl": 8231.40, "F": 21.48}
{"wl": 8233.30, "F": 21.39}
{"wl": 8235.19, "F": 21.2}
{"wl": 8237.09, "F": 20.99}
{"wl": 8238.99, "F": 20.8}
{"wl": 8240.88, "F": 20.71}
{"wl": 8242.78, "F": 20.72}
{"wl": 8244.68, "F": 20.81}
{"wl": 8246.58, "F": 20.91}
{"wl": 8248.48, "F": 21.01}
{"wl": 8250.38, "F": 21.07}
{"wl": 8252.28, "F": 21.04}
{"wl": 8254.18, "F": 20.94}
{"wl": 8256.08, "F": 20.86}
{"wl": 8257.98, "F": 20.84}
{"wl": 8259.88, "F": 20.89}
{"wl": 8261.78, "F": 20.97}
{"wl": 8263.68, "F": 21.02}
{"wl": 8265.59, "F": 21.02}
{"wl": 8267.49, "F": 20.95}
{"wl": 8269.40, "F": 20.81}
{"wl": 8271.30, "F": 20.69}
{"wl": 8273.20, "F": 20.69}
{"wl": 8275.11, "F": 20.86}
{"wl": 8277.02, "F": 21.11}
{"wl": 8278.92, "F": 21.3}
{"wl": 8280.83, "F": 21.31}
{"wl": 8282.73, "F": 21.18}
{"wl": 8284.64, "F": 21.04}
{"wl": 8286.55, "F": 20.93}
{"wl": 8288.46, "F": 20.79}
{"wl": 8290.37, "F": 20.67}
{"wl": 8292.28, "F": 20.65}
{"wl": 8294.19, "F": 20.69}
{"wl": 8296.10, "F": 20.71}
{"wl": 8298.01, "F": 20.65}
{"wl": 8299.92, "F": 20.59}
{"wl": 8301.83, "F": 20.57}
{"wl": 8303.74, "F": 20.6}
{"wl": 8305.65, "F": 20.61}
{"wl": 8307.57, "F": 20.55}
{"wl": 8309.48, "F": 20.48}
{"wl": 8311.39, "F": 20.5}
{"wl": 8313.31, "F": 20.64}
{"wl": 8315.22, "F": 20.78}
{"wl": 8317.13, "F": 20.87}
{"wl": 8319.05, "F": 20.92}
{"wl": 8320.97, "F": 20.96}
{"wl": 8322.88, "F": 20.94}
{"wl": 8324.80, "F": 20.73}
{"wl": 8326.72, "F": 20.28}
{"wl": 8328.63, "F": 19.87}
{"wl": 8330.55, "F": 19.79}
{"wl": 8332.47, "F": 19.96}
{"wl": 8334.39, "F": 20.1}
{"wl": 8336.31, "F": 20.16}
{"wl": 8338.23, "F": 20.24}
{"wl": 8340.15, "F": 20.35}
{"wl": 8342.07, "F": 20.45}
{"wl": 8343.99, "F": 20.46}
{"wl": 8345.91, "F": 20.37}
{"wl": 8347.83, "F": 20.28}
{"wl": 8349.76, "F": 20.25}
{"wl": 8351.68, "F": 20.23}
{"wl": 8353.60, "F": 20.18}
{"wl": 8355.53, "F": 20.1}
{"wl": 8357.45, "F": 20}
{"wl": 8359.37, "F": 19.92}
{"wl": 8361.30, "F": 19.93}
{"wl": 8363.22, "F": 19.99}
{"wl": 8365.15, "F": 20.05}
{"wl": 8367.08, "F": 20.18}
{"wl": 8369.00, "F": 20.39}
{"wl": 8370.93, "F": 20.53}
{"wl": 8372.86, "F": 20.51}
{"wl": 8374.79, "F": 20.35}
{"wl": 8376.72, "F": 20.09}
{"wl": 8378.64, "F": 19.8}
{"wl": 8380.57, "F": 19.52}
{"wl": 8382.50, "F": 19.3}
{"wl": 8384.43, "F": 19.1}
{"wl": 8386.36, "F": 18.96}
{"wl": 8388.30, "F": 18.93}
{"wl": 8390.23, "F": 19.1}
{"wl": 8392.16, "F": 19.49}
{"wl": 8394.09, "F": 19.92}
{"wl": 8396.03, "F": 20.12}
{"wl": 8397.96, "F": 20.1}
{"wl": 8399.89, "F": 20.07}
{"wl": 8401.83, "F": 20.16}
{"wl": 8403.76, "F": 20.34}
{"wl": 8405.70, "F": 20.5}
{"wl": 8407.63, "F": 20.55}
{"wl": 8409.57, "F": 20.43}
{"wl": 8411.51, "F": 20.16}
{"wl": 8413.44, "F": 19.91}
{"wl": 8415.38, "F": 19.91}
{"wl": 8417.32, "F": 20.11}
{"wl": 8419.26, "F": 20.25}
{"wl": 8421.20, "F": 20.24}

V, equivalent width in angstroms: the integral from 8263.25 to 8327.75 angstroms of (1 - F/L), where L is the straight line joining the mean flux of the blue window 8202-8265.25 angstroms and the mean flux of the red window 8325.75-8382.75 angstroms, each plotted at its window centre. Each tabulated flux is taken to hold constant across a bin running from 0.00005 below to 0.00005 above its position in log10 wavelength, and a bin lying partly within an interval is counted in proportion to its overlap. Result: -1.0 angstroms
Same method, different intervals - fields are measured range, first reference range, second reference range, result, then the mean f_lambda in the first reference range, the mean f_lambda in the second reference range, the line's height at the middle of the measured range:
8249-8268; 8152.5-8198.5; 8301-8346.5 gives -0.6 angstroms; 20.1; 20.5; 20.3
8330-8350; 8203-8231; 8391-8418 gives 0.1 angstroms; 20.7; 20.1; 20.3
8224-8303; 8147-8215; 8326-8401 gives -3.4 angstroms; 20.1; 20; 20.1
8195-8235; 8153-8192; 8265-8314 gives 0.5 angstroms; 20.4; 20.8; 20.5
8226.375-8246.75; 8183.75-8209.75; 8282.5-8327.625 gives -1.5 angstroms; 19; 20.7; 19.6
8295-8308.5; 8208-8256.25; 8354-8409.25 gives -0.1 angstroms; 20.9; 19.9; 20.5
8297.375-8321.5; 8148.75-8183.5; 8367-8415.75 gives -0.4 angstroms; 20.9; 19.9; 20.3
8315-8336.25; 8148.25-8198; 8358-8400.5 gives -0.6 angstroms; 20.2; 19.8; 19.9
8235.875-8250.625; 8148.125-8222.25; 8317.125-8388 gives -0.5 angstroms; 20.2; 20.1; 20.2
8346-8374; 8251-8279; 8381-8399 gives -0.5 angstroms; 20.9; 19.5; 19.8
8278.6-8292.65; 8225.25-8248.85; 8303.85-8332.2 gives -0.2 angstroms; 21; 20.6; 20.8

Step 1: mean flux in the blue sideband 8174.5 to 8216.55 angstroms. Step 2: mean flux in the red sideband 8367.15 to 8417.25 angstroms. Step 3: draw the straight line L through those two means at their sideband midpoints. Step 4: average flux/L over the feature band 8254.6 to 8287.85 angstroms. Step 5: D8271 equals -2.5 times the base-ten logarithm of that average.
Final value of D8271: -0.068 mag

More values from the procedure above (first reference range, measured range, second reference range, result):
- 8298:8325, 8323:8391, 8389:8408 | 0.02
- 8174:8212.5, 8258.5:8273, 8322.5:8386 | -0.06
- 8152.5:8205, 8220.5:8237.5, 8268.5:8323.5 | -0.04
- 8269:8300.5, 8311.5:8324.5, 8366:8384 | -0.01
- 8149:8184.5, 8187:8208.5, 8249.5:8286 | 0.10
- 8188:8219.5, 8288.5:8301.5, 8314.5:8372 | -0.03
